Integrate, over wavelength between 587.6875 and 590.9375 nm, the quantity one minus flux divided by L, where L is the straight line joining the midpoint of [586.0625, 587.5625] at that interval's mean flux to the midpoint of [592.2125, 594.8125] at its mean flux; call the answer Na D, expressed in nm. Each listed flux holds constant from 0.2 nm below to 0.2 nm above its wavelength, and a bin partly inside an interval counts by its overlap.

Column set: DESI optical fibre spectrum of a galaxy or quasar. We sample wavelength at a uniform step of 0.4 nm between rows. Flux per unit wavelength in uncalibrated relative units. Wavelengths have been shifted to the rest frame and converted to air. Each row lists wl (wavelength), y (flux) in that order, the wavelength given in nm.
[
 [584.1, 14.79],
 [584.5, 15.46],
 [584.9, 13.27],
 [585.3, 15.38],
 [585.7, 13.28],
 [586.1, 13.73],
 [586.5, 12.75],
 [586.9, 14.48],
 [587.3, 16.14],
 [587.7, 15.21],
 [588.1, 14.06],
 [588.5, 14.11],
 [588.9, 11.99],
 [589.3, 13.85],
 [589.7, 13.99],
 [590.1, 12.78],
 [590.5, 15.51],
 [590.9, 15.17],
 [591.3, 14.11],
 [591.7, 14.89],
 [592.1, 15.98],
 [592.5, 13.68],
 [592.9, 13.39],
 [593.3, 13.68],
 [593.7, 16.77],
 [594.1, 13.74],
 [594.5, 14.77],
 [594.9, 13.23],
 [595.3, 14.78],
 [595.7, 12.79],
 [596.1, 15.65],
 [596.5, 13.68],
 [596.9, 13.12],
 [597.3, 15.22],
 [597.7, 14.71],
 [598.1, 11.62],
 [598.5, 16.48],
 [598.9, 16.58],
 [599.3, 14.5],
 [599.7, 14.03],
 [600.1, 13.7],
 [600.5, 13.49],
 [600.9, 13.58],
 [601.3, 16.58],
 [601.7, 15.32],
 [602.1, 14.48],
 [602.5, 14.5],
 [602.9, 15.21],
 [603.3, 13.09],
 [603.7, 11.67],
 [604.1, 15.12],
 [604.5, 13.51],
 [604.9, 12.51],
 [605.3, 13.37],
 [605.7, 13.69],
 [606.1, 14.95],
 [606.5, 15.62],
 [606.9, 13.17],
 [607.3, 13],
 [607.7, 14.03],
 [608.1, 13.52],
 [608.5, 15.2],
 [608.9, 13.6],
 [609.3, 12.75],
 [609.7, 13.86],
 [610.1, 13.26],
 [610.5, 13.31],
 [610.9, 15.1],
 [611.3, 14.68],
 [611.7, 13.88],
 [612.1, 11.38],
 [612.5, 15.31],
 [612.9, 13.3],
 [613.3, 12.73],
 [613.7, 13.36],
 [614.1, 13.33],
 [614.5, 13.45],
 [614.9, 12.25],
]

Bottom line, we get 0.09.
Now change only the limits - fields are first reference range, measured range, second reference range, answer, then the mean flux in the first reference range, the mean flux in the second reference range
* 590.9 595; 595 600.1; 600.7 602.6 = 0.12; 14.5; 14.9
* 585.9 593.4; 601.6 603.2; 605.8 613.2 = -0.09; 14.2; 13.9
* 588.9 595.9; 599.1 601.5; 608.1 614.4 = -0.05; 14.2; 13.7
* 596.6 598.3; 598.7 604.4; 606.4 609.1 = -0.26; 13.7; 14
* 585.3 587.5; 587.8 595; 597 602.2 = 0.06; 14.2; 14.6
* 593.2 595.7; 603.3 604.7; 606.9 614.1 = 0.06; 14.4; 13.6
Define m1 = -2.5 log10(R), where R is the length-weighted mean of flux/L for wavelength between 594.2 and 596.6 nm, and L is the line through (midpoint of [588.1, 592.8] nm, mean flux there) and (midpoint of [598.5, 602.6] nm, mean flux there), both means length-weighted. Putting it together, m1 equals 0.02 mag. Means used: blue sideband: 14.2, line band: 14.2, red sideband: 14.8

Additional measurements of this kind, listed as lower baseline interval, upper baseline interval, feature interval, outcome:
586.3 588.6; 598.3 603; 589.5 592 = 0.01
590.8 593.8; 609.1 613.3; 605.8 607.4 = -0.03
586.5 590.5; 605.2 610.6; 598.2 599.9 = -0.09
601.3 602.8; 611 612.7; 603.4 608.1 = 0.07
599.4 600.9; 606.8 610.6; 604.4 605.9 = 0.03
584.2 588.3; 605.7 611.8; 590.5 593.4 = -0.02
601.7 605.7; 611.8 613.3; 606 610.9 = -0.03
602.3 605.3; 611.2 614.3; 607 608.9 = -0.02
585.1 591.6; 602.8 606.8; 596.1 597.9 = -0.03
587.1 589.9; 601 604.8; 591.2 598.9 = -0.01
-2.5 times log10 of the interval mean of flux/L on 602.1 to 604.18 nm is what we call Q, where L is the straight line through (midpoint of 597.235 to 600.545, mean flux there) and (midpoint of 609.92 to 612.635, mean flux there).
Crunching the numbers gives 0.028 mag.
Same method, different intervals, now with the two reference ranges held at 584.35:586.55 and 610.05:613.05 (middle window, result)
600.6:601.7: -0.08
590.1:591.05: -0.06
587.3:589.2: -0.01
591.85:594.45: -0.05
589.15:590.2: 0.03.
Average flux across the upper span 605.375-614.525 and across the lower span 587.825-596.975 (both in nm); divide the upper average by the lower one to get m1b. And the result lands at 1.0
